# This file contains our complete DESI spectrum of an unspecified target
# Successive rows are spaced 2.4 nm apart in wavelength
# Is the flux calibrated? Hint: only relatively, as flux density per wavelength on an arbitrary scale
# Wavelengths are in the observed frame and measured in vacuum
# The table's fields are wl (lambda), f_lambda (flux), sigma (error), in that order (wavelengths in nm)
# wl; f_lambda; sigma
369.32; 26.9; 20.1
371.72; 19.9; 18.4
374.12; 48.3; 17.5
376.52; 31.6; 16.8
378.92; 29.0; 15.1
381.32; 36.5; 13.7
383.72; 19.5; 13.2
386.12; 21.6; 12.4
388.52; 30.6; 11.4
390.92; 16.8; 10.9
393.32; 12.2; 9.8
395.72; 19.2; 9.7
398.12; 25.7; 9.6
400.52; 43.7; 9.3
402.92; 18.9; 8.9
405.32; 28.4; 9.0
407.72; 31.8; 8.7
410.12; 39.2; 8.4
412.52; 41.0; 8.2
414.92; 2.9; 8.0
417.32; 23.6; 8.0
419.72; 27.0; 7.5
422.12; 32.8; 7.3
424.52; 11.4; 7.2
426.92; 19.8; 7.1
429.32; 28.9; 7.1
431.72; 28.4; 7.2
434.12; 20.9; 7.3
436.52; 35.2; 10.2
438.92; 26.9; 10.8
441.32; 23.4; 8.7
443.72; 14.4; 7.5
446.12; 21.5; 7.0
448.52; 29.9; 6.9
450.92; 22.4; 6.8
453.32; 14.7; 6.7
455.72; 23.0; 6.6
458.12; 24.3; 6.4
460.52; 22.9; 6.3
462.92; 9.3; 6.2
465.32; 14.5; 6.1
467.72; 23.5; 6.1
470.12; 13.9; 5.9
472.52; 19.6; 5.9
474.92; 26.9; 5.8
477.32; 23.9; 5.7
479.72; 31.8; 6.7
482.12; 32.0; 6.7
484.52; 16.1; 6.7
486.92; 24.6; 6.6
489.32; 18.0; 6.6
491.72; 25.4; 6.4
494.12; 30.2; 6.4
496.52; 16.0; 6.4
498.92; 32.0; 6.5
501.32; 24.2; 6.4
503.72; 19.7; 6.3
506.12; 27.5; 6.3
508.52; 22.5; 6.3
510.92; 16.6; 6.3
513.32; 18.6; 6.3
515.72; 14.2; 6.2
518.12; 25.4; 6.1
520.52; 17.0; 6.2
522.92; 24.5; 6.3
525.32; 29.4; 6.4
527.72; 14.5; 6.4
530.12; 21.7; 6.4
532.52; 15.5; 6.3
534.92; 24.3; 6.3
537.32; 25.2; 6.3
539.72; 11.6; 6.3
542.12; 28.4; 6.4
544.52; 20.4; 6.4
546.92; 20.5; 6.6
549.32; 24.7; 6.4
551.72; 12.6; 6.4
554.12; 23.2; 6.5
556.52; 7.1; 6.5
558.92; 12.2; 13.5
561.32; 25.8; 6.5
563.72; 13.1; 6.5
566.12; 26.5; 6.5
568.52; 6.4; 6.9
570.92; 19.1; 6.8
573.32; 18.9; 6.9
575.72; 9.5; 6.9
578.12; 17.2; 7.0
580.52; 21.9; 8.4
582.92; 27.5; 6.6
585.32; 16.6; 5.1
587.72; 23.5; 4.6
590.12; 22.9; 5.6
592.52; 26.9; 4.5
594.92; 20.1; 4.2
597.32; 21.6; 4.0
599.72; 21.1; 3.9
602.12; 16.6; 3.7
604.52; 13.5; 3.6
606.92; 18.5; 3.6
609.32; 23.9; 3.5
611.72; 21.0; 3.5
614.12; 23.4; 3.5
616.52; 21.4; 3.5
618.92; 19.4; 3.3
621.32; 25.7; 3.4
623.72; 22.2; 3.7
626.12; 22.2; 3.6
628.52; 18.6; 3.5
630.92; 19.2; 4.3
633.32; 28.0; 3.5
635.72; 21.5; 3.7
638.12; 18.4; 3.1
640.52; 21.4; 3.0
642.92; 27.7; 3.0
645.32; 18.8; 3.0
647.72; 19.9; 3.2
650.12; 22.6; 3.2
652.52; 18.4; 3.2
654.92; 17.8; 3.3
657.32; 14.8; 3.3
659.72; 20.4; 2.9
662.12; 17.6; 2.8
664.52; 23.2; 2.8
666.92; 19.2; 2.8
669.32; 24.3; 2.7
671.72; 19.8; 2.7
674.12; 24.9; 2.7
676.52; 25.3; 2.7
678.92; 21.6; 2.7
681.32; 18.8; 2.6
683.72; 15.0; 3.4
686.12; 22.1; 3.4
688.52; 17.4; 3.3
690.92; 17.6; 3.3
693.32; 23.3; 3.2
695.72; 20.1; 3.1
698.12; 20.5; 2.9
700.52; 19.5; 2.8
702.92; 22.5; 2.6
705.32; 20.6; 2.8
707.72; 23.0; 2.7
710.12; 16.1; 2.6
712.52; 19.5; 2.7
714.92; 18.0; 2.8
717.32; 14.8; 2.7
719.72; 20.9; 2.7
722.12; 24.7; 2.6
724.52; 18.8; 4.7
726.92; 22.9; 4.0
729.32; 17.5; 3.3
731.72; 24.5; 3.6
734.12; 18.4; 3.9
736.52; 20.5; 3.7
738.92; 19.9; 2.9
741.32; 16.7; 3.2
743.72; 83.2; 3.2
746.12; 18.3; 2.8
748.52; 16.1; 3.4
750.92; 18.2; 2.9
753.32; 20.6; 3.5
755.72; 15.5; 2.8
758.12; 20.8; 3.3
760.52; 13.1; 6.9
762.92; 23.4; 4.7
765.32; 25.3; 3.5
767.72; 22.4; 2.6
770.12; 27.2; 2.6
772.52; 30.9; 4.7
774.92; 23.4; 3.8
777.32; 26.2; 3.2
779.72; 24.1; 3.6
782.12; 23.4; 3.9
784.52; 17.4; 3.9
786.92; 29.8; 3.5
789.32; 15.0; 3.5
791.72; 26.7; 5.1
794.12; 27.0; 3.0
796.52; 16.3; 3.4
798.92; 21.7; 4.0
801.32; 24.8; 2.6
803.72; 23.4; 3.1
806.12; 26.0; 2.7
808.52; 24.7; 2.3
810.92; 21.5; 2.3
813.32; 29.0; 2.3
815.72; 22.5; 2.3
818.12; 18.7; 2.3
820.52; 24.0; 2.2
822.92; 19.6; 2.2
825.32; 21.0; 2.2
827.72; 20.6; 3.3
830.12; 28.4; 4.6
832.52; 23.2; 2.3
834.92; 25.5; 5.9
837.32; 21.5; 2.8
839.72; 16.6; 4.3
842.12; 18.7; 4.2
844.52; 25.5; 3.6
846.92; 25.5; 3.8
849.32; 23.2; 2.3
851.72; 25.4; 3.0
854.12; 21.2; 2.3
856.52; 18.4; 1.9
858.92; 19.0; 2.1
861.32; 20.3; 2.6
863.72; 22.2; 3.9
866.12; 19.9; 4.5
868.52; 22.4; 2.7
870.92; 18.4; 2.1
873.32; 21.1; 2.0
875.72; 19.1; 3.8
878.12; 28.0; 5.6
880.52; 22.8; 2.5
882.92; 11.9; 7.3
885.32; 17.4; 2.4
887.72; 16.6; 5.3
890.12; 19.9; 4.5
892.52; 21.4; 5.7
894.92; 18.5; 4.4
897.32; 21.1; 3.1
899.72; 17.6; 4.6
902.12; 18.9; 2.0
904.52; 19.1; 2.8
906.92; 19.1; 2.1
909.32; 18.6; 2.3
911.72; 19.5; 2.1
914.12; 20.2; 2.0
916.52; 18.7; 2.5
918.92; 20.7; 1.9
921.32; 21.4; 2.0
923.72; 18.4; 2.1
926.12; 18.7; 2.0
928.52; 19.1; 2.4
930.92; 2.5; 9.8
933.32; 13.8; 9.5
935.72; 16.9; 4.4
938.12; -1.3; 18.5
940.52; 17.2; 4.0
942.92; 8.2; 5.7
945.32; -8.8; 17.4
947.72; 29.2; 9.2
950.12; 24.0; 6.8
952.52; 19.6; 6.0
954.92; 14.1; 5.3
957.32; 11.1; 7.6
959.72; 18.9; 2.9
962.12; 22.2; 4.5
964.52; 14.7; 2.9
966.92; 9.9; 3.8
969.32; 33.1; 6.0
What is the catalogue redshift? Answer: 0.993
